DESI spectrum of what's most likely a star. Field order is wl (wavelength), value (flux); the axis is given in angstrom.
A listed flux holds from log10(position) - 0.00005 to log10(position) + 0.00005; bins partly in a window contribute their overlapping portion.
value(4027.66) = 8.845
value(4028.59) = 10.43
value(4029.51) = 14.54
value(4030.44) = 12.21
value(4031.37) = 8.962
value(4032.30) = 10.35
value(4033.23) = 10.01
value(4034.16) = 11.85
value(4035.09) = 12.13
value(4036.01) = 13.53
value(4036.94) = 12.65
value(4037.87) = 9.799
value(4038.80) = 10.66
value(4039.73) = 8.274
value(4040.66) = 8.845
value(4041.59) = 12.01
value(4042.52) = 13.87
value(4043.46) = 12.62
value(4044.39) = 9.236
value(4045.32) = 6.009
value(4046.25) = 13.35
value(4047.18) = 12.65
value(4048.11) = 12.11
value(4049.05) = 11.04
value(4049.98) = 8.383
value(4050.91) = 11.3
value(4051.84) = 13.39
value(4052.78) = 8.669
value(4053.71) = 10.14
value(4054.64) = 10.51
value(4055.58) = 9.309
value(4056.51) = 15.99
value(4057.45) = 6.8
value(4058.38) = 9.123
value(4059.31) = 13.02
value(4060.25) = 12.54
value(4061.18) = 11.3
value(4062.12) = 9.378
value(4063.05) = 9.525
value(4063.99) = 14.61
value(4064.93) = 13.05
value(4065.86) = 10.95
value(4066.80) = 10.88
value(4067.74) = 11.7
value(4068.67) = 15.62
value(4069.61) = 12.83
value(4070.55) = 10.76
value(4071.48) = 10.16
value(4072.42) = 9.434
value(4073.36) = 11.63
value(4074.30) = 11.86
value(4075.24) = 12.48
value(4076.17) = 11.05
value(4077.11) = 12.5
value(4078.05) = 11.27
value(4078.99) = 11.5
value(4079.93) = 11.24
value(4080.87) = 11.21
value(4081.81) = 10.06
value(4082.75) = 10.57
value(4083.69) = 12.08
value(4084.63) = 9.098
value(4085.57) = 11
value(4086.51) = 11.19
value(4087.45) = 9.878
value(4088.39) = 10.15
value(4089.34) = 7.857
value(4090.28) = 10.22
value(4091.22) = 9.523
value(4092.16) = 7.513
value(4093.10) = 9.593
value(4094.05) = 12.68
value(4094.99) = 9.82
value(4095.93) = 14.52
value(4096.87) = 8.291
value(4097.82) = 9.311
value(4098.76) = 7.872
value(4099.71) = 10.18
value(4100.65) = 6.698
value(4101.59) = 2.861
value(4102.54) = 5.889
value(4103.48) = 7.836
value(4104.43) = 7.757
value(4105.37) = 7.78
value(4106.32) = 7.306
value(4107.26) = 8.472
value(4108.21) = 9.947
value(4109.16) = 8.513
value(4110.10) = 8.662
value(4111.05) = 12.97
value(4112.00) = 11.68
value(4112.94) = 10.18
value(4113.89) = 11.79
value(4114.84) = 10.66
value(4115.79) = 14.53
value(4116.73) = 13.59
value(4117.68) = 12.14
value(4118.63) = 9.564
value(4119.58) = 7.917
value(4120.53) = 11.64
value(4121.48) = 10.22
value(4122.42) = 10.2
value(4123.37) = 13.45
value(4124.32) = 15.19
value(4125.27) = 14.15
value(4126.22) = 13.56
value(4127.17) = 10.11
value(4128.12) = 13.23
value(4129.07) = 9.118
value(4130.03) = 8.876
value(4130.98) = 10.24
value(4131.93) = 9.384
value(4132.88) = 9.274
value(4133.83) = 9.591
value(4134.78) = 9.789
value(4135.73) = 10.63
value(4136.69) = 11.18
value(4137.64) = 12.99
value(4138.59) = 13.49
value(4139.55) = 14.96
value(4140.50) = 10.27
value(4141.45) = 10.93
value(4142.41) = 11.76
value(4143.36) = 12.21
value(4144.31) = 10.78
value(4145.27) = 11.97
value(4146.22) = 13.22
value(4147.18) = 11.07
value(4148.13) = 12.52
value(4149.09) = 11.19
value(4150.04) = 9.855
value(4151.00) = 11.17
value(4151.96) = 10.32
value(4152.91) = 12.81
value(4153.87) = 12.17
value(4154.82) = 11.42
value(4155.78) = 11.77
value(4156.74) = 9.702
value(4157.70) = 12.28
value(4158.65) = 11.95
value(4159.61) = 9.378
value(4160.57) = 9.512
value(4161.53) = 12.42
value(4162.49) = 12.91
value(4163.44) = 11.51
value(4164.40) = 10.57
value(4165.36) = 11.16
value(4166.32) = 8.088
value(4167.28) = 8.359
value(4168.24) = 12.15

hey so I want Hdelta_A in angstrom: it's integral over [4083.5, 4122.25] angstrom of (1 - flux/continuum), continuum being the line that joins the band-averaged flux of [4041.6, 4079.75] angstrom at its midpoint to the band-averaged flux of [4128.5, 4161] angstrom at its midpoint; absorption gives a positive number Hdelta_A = 5.1 angstrom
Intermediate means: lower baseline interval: 11.3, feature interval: 9.73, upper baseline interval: 11.1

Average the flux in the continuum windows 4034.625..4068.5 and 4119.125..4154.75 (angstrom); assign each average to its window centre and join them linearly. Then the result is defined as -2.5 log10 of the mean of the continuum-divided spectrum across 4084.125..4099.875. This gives 0.14 mag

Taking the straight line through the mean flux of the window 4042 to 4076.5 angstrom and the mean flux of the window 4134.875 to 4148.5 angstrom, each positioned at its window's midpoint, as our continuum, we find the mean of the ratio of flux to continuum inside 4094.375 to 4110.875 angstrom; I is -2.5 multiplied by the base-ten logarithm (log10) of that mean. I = 0.34 mag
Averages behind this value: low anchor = 11.3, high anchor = 11.9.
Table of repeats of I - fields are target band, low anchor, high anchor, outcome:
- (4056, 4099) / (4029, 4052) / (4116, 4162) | 0.03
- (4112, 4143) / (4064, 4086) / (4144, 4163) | 0.00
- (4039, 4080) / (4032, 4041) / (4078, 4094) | -0.06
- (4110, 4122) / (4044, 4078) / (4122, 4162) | 0.01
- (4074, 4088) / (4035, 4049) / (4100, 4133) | -0.05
